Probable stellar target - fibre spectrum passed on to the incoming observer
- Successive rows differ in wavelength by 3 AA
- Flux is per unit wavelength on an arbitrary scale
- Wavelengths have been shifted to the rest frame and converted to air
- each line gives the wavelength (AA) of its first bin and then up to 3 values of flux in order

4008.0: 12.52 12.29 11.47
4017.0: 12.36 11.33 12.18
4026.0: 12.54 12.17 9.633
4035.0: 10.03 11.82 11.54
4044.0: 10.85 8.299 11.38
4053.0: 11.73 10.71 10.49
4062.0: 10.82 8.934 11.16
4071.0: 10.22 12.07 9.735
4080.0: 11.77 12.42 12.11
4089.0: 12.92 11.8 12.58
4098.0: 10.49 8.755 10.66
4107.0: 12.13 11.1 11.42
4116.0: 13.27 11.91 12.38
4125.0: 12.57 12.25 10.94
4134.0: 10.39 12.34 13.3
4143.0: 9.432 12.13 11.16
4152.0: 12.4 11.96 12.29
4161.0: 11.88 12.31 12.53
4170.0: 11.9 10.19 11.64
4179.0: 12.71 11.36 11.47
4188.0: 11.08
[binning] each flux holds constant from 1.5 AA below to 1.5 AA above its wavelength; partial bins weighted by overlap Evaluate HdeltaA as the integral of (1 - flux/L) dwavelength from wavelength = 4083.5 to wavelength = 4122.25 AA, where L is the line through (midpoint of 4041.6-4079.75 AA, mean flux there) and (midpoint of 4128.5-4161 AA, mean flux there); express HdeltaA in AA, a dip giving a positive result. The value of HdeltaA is -1.8 AA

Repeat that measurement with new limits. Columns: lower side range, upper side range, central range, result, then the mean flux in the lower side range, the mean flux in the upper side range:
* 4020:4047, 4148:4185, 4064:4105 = 1.0 AA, 11.2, 11.9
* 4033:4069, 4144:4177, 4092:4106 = 0.4 AA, 10.6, 11.8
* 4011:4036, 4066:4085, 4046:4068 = 1.7 AA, 11.5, 11.2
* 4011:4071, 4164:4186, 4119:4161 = -1.0 AA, 11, 11.7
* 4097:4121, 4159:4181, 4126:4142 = -0.4 AA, 11.3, 11.9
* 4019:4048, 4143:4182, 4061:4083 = 1.0 AA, 11.1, 11.8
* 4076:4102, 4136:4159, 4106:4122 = -0.5 AA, 11.5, 11.9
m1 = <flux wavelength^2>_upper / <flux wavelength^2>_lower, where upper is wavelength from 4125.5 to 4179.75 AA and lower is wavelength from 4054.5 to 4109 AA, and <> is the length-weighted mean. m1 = 1.10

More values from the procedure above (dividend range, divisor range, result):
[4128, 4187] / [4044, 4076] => 1.16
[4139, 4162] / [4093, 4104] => 1.13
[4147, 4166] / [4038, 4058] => 1.17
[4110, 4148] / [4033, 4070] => 1.16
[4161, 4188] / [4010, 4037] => 1.09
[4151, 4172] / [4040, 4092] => 1.15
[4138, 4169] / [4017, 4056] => 1.13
